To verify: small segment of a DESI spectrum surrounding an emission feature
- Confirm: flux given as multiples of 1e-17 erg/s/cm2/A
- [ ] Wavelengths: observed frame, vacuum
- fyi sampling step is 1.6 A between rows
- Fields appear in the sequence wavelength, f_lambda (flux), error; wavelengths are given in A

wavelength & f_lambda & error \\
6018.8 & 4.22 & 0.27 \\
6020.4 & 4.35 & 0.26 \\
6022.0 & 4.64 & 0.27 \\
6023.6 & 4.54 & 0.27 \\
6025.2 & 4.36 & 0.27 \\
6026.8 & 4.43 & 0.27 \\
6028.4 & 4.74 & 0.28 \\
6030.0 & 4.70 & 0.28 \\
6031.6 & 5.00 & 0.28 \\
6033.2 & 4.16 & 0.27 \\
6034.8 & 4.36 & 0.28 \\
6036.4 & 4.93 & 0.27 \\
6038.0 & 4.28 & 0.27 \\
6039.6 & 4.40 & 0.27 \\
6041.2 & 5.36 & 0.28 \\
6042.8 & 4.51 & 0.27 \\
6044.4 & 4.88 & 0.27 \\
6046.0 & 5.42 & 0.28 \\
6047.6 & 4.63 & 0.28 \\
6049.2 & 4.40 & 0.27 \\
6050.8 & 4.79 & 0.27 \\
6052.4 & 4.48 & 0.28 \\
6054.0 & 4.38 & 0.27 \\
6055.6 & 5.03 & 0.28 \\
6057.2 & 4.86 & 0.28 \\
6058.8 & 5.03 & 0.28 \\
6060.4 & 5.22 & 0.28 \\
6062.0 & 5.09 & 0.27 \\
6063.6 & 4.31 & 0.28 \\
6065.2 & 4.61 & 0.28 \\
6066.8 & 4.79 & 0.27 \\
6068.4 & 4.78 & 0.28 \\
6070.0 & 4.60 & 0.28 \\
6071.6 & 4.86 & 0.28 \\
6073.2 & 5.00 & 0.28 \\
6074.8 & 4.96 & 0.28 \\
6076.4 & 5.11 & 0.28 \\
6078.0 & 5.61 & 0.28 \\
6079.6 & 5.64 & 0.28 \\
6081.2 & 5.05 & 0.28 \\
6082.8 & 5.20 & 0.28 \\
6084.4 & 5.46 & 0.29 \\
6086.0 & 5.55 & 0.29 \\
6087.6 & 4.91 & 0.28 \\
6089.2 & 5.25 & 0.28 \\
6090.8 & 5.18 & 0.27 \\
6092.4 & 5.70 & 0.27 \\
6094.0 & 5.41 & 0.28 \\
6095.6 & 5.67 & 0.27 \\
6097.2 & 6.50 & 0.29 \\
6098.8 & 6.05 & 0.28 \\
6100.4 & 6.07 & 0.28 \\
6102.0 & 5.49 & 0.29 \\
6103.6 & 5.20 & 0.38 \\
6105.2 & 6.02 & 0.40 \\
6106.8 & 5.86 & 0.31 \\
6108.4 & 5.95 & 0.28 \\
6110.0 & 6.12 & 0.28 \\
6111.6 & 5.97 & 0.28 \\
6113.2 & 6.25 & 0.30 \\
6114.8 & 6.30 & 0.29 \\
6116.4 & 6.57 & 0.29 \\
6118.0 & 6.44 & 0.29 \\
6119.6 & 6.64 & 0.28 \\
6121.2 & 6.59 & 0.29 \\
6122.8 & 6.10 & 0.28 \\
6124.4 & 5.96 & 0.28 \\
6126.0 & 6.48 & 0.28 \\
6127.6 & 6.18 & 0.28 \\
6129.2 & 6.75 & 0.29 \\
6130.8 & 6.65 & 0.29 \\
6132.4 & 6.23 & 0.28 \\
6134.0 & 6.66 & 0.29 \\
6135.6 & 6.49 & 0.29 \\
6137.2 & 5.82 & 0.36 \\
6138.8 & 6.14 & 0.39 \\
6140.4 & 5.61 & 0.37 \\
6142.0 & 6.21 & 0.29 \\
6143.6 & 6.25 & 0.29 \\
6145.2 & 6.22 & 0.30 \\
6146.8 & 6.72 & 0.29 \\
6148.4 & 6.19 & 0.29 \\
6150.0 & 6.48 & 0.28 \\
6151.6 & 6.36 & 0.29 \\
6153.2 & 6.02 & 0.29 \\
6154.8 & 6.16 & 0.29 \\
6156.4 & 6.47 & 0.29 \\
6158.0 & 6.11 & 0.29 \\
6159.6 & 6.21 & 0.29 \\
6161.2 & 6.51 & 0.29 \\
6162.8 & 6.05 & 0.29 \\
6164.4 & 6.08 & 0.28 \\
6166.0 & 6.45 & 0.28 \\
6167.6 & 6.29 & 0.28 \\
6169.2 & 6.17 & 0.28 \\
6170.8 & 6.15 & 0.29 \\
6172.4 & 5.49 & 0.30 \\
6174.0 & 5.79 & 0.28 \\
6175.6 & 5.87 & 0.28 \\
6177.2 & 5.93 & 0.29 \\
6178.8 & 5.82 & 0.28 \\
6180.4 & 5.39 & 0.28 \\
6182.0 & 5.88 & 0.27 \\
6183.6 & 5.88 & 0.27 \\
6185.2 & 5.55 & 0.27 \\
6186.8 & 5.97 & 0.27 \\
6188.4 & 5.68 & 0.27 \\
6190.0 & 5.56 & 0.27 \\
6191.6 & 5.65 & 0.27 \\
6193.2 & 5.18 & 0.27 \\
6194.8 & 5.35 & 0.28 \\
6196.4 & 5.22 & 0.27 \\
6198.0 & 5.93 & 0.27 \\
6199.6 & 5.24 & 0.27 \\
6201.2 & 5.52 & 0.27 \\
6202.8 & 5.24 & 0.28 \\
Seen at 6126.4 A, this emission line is Mg II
